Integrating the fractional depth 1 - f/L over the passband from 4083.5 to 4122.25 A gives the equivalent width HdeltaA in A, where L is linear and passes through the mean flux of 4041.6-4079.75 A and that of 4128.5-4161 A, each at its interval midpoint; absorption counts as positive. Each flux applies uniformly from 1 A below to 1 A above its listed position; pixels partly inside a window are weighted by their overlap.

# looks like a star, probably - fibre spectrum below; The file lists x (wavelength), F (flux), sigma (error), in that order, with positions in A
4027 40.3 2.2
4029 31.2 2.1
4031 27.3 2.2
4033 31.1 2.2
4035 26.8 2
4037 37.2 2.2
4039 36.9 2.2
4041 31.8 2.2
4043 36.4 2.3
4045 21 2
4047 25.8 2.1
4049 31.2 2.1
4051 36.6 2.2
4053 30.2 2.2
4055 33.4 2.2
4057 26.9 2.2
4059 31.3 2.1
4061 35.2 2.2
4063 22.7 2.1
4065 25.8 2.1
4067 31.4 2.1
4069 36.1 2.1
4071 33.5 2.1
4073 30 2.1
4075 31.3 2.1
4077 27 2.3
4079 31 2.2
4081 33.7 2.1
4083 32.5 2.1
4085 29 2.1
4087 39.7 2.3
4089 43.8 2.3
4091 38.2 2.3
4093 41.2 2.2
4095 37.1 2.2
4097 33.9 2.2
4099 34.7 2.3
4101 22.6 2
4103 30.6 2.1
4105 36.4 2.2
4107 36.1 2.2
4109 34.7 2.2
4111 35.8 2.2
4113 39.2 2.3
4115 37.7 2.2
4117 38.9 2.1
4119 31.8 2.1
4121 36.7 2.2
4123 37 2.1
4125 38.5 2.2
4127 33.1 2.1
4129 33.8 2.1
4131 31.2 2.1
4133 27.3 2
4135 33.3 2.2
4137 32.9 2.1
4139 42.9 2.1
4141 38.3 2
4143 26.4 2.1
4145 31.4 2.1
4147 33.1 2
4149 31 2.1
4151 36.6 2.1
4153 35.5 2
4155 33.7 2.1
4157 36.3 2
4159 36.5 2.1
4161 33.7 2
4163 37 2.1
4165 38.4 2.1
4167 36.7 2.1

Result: -4.3 A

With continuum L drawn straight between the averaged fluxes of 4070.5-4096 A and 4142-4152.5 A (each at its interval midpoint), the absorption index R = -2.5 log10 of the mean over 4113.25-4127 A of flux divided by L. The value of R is -0.11 mag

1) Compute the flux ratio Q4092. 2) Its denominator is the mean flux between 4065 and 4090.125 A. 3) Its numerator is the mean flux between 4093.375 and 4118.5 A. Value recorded 1.06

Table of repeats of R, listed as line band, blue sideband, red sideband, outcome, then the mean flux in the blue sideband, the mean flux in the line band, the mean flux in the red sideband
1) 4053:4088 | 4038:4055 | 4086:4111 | 0.07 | 31.4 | 31.2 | 35.8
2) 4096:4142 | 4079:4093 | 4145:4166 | 0.03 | 36.1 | 34.7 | 35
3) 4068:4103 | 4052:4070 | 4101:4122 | -0.04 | 30.3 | 33.7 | 35.2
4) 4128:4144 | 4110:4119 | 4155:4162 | 0.09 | 37.2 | 33.3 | 35.2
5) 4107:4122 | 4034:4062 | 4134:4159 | -0.09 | 31.5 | 36.4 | 34.4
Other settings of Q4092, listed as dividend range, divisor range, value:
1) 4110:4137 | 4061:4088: 1.12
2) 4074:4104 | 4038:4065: 1.11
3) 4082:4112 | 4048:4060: 1.11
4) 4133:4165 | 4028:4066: 1.13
